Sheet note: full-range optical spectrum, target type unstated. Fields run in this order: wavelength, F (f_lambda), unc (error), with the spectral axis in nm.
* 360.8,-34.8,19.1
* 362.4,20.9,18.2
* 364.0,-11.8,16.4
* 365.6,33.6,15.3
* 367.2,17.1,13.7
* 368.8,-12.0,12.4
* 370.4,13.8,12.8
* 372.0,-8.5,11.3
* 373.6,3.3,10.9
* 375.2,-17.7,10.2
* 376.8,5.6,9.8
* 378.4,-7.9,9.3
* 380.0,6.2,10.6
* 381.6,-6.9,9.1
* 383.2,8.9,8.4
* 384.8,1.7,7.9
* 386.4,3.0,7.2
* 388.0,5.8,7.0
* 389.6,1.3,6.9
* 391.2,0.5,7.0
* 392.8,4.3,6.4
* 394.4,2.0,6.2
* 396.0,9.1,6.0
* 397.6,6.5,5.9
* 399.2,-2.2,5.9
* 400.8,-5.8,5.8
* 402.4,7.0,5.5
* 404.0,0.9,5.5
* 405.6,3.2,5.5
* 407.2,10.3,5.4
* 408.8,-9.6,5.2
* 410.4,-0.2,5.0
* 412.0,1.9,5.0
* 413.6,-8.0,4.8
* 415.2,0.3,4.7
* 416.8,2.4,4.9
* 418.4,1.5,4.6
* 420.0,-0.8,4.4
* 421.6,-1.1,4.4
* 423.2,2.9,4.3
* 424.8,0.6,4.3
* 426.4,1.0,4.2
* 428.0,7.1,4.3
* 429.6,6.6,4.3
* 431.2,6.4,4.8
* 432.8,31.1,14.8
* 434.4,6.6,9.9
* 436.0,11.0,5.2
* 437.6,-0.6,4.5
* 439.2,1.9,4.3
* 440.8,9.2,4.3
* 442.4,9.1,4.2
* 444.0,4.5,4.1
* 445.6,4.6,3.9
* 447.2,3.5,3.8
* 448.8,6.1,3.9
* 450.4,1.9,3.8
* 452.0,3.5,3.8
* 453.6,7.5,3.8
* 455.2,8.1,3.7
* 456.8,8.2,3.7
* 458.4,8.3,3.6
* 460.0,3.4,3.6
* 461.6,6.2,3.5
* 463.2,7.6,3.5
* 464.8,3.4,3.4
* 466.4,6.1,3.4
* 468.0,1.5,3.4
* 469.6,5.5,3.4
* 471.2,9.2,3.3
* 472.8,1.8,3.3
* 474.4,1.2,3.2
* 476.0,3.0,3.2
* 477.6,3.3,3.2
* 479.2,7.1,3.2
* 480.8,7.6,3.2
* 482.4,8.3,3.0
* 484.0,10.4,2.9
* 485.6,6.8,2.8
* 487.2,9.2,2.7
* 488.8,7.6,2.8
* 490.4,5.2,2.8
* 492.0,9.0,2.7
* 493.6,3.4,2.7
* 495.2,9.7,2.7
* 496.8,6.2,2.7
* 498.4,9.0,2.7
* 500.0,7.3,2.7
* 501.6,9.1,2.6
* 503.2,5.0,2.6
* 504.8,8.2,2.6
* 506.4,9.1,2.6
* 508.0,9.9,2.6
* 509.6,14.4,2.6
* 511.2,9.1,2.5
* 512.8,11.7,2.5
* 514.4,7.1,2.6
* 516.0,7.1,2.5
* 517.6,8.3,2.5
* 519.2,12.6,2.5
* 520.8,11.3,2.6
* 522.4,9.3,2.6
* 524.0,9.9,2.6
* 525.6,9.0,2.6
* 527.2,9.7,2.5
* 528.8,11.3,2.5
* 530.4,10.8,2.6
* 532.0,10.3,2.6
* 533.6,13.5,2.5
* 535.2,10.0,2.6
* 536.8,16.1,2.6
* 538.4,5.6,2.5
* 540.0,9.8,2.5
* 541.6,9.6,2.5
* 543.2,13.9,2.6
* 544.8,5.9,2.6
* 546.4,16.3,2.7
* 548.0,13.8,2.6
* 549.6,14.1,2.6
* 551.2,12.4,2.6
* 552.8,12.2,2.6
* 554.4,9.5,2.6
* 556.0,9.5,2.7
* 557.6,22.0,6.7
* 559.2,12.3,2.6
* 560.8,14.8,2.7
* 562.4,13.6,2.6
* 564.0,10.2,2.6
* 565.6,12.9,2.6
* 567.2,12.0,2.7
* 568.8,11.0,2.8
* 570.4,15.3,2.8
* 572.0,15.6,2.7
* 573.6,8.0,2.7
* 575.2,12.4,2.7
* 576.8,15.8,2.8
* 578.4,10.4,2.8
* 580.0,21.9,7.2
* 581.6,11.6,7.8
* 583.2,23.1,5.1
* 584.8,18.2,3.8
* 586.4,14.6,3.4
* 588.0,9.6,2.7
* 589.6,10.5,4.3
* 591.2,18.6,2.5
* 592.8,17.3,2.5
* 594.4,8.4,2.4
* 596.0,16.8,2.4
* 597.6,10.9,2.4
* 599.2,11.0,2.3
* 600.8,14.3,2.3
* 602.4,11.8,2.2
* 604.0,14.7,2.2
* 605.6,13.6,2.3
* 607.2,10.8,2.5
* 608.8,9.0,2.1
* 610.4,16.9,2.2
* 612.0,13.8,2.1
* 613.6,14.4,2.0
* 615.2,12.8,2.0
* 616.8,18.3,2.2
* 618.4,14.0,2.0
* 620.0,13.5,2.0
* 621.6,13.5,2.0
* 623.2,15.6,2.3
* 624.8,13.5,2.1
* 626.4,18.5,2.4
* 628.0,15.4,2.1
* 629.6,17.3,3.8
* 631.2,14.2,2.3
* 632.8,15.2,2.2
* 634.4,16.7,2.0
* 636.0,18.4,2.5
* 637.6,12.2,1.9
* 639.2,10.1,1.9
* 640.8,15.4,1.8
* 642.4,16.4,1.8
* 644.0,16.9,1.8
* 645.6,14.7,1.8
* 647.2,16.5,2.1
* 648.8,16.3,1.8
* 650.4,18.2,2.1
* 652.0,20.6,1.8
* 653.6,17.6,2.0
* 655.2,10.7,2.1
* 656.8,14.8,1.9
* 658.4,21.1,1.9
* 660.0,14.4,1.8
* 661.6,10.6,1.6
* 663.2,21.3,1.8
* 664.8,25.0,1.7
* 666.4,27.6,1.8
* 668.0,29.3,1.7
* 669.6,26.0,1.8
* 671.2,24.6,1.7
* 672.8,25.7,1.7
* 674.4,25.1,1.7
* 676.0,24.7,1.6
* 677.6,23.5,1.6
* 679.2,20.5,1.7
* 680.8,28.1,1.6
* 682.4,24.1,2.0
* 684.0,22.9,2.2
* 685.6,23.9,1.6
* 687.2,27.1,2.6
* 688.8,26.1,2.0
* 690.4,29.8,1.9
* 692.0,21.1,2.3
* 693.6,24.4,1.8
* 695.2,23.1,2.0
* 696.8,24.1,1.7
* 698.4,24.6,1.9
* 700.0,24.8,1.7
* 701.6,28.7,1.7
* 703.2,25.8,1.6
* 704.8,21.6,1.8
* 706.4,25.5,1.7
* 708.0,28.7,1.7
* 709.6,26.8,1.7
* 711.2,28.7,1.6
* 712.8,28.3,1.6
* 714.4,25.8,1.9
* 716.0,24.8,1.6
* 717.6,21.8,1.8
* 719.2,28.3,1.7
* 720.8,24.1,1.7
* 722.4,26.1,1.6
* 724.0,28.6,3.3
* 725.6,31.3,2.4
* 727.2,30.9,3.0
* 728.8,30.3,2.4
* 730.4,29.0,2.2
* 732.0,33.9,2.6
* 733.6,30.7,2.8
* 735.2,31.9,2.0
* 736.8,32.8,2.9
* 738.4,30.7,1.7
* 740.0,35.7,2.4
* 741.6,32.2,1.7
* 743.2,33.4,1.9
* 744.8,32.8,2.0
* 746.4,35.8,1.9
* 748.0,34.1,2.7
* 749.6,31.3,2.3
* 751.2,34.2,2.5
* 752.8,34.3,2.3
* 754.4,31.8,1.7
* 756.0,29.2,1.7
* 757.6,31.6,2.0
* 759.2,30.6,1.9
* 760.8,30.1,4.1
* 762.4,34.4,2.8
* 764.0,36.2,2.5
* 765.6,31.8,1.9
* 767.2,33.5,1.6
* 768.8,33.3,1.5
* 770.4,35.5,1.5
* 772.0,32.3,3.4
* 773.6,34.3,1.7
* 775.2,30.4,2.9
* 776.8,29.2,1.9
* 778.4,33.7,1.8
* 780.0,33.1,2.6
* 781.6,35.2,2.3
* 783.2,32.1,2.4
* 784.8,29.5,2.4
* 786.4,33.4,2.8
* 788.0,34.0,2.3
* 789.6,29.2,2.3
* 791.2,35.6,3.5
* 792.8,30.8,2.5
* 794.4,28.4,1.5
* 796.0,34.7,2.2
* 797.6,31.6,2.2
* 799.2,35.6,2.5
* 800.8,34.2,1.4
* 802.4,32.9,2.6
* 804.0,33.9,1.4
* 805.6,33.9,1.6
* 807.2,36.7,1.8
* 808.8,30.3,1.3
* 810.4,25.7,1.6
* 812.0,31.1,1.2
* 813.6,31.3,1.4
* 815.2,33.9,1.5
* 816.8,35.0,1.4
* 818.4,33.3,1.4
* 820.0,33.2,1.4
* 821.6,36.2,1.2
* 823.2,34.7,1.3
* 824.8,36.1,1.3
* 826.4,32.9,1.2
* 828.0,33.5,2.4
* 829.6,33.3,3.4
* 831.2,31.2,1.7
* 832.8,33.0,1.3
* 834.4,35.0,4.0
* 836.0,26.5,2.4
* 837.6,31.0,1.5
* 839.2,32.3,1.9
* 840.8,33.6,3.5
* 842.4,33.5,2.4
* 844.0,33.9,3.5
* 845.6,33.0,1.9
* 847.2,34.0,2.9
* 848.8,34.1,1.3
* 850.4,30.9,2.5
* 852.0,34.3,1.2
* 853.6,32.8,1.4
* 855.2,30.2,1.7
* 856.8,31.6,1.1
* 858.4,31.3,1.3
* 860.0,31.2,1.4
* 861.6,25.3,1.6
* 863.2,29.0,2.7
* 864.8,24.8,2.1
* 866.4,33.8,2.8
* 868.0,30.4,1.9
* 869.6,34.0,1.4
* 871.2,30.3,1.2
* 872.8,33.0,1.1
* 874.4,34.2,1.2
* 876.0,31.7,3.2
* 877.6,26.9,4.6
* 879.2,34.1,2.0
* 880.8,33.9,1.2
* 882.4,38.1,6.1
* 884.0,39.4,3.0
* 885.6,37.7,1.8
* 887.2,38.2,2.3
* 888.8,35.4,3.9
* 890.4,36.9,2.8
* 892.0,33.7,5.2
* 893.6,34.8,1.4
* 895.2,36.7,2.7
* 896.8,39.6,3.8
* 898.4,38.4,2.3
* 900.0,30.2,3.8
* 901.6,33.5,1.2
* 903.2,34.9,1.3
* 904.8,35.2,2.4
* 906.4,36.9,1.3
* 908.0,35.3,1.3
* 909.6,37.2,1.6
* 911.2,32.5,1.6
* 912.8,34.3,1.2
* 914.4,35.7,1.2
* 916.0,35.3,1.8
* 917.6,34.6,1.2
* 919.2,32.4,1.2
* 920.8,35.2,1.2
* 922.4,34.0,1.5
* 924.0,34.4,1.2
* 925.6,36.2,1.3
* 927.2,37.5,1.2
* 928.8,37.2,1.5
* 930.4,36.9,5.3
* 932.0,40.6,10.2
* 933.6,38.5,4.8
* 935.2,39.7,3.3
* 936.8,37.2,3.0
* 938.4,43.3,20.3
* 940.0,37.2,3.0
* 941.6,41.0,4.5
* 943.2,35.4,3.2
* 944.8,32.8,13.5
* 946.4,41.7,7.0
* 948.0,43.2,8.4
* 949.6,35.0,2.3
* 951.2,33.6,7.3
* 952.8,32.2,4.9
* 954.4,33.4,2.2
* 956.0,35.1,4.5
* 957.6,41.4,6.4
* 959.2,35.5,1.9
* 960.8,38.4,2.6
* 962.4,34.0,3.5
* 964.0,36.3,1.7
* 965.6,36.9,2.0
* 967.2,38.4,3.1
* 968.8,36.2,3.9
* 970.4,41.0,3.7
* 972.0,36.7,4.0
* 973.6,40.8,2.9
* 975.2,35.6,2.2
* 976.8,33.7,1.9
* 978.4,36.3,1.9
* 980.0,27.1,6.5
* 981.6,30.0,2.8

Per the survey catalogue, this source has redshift 0.67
